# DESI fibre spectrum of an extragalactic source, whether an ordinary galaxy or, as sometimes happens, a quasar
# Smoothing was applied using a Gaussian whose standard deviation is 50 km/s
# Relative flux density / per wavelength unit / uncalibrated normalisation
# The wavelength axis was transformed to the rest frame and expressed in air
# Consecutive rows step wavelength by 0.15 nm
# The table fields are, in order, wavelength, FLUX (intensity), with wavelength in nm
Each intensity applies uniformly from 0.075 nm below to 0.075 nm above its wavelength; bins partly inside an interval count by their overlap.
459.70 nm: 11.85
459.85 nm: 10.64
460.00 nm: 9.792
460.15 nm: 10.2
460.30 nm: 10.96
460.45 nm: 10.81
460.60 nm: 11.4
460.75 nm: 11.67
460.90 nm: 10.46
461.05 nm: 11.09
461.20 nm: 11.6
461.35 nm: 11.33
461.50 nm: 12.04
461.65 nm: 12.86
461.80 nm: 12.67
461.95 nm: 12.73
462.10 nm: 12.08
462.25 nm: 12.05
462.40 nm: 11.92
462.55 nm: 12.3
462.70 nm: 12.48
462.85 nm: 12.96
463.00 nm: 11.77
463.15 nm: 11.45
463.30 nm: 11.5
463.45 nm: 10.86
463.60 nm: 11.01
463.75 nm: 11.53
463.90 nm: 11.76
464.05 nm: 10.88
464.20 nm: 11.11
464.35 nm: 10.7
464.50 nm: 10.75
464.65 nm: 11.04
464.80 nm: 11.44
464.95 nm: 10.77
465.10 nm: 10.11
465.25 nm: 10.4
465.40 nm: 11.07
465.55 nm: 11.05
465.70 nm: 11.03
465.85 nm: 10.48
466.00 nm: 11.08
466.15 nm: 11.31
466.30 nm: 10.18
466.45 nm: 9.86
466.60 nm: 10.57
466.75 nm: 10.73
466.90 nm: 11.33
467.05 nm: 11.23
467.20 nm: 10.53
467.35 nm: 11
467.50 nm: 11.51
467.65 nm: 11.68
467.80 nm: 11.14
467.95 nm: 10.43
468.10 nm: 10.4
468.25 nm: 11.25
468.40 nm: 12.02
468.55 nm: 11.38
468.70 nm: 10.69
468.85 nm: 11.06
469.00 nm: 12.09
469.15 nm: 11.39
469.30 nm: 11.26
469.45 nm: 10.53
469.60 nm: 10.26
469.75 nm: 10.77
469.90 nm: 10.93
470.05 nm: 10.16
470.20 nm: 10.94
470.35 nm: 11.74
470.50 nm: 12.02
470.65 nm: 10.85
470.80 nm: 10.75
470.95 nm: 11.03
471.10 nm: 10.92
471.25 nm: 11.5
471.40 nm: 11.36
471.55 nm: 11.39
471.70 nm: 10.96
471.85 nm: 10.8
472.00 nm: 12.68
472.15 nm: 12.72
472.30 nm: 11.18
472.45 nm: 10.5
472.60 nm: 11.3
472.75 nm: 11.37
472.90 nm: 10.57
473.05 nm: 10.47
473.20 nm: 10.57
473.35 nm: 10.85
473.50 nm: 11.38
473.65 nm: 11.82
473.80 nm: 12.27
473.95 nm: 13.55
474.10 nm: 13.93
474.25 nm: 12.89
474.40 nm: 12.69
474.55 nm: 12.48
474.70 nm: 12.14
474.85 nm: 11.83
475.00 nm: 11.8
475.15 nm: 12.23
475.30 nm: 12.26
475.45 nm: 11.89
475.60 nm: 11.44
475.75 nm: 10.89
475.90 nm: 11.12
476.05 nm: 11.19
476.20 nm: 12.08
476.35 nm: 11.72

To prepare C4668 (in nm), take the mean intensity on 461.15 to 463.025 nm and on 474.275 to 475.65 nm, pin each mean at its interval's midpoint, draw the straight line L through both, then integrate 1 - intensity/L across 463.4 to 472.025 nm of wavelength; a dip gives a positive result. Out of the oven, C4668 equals 0.83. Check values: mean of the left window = 12.2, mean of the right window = 12.1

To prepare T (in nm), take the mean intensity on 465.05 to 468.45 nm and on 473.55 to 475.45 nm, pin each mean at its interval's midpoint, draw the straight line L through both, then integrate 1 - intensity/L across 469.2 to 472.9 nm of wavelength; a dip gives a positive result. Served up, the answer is 0.189 nm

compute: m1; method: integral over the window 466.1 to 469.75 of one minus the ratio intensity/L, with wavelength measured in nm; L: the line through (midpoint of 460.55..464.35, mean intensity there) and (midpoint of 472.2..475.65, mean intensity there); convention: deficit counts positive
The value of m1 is 0.24 nm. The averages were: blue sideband 11.7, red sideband 11.8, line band 11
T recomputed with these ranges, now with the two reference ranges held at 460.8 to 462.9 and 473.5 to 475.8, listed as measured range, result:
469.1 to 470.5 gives 0.142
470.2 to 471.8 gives 0.126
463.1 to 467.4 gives 0.416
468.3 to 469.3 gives 0.060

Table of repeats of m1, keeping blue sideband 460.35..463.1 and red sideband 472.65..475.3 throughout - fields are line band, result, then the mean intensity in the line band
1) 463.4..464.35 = 0.06 nm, 11.2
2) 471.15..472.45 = 0.05 nm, 11.5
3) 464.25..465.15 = 0.08 nm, 10.8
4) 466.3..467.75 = 0.12 nm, 10.9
